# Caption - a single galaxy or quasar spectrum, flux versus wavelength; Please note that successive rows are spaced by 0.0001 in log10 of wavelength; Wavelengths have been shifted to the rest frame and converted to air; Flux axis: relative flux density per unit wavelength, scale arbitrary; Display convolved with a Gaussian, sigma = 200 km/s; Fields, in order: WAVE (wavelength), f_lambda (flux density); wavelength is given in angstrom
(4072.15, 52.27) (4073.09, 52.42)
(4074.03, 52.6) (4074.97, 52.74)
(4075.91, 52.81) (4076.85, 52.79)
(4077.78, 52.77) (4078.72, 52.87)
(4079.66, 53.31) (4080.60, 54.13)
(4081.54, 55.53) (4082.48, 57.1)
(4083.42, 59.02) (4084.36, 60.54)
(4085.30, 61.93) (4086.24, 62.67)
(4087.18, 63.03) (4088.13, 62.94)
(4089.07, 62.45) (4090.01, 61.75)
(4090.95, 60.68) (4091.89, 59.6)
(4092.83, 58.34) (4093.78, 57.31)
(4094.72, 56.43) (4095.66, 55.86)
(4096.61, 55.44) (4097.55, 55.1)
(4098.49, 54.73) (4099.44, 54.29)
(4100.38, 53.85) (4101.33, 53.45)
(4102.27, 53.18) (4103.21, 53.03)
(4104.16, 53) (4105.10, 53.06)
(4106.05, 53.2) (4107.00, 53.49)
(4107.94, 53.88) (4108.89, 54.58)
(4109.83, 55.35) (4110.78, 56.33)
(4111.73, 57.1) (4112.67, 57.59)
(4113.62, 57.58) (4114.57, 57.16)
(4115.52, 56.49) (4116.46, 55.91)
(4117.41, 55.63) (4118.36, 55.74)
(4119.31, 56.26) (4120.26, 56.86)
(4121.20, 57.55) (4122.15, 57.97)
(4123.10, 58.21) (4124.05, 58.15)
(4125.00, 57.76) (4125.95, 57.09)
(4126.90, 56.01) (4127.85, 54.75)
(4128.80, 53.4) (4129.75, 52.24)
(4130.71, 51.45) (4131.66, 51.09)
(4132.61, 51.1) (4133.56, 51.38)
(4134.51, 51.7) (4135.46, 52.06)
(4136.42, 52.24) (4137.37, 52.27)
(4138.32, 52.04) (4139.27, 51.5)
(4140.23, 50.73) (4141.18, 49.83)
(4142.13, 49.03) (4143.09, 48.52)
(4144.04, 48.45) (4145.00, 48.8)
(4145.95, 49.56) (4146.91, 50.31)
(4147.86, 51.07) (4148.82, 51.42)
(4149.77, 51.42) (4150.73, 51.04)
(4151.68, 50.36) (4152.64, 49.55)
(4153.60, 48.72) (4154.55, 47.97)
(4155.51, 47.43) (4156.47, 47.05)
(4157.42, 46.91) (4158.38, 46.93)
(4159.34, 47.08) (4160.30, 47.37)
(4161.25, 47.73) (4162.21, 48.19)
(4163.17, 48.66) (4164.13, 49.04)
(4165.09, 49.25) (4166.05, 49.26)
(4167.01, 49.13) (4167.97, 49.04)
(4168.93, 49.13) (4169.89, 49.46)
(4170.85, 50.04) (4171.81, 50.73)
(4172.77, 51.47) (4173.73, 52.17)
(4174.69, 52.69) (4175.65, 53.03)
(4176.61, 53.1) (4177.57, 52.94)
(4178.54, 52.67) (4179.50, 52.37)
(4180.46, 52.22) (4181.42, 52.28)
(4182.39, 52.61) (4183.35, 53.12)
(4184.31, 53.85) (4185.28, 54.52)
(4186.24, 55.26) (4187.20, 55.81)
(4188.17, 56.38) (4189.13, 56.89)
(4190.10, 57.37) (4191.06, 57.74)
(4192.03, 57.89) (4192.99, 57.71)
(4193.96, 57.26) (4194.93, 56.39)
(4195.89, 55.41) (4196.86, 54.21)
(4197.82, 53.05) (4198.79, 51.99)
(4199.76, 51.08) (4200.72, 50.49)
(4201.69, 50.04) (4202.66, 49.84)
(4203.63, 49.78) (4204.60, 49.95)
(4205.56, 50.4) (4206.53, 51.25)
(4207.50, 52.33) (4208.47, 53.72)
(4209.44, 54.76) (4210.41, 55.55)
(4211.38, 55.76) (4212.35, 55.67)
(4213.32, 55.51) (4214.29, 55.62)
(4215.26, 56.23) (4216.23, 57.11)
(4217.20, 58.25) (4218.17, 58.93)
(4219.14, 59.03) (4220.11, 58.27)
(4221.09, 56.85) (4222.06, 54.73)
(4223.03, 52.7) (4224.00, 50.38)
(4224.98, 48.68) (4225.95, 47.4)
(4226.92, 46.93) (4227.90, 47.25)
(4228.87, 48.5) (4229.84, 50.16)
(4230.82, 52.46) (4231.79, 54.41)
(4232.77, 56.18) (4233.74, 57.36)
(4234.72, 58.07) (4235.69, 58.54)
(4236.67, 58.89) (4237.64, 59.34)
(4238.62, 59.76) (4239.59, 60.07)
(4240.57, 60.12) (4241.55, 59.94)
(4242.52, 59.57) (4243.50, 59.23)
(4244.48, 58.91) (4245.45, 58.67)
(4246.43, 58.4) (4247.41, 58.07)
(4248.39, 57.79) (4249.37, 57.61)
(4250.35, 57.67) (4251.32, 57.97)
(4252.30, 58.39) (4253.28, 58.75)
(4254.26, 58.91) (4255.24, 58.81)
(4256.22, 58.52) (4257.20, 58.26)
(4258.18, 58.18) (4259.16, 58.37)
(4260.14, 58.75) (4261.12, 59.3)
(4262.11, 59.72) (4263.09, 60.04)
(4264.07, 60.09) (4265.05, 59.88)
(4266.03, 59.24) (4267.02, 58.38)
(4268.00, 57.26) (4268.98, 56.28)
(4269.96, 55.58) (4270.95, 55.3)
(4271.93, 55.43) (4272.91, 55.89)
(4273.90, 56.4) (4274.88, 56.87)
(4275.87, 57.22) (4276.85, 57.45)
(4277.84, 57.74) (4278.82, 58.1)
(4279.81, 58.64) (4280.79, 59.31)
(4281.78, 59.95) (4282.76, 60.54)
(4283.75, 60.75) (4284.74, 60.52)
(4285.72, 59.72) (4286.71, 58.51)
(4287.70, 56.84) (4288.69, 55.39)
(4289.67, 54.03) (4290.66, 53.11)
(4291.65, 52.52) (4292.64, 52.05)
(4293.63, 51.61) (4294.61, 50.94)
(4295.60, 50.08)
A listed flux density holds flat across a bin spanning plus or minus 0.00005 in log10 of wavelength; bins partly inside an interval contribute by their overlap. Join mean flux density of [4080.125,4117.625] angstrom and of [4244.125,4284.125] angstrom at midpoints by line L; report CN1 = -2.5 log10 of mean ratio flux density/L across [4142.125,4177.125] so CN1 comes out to 0.16 mag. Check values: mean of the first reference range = 56.8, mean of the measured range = 49.5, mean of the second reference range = 58.2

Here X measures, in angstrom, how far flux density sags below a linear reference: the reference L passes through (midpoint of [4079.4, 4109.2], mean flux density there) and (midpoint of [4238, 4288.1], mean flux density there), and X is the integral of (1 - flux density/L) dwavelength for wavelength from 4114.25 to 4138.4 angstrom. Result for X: 1.0 angstrom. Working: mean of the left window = 56.8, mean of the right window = 58.5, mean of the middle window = 54.7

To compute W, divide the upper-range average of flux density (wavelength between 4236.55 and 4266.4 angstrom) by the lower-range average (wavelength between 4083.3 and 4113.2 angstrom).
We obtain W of 1.0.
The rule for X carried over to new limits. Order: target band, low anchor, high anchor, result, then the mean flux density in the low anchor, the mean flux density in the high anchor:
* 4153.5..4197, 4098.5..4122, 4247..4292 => 3.4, 55.2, 57.9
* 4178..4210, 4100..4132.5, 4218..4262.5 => 1.4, 55.2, 56.6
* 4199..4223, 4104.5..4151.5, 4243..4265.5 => 1.2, 53.6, 58.7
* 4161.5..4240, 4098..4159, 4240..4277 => 3.3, 52.9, 58.2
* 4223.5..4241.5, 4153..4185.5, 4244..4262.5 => 0.7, 50.2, 58.5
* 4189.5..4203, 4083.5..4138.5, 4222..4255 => 0.4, 56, 56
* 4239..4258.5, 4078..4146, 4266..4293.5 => -0.7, 55.2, 57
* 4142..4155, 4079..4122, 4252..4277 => 1.7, 56.7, 58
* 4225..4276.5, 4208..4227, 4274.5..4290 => -0.4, 54.8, 58.3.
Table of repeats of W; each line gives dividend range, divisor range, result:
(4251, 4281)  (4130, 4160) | 1.16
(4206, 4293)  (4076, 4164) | 1.05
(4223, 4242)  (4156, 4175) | 1.11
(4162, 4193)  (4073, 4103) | 0.93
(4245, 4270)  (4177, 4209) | 1.09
